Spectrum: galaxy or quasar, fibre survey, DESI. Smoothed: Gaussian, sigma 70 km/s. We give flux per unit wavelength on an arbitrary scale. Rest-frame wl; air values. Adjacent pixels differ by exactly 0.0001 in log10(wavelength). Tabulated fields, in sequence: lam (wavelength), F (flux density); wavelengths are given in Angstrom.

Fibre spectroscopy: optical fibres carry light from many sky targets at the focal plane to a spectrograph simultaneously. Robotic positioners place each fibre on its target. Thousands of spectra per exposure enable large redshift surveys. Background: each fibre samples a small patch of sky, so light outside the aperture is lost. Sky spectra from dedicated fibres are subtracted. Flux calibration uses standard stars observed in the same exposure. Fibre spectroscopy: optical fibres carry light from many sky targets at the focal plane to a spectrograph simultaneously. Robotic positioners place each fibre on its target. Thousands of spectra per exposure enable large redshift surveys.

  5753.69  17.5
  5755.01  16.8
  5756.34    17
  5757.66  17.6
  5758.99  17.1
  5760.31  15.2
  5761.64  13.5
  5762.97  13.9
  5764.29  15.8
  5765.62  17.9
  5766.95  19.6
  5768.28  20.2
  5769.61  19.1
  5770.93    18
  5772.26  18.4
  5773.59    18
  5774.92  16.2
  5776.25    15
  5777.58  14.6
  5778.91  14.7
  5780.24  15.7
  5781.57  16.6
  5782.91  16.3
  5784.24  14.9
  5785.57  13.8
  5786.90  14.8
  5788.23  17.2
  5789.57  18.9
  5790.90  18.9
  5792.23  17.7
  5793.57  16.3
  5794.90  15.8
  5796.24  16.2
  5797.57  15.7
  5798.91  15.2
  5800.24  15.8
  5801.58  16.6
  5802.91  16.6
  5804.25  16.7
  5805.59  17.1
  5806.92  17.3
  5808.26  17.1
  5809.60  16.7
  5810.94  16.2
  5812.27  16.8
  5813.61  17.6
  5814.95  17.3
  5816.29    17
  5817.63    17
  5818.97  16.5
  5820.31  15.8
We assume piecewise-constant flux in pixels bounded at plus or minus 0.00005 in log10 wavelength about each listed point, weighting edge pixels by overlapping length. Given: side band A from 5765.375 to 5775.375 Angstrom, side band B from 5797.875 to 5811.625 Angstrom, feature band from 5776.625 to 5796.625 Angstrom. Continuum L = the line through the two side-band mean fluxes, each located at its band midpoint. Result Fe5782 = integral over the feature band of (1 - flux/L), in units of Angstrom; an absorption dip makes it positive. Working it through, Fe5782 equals 1.6 Angstrom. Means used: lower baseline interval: 18.5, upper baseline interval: 16.5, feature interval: 16.1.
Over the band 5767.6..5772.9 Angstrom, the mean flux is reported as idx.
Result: 18.9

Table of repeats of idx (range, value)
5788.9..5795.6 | 17.5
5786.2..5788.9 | 16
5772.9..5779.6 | 15.7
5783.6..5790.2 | 15.9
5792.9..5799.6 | 15.8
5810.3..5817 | 17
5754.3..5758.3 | 17.2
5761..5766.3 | 15.3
